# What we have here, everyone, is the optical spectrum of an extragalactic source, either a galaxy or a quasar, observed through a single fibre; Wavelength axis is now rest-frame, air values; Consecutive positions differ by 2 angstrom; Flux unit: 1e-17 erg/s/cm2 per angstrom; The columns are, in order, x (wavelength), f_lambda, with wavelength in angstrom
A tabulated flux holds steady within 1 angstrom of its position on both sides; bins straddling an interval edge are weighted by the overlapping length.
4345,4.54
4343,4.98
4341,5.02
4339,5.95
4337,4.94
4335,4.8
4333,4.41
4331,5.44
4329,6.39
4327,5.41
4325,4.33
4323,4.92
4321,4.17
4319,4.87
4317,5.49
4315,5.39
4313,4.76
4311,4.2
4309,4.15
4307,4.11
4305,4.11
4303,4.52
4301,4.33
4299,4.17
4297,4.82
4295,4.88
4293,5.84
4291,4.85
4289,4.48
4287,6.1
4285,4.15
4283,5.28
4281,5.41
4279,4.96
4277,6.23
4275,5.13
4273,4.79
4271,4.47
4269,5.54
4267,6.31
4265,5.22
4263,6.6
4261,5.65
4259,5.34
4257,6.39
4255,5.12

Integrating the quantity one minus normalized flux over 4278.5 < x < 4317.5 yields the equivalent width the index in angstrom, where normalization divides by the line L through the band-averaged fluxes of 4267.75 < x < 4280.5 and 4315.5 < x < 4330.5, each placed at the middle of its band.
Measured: 2.8 angstrom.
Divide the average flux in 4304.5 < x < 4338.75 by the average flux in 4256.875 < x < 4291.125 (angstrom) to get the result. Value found 0.90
